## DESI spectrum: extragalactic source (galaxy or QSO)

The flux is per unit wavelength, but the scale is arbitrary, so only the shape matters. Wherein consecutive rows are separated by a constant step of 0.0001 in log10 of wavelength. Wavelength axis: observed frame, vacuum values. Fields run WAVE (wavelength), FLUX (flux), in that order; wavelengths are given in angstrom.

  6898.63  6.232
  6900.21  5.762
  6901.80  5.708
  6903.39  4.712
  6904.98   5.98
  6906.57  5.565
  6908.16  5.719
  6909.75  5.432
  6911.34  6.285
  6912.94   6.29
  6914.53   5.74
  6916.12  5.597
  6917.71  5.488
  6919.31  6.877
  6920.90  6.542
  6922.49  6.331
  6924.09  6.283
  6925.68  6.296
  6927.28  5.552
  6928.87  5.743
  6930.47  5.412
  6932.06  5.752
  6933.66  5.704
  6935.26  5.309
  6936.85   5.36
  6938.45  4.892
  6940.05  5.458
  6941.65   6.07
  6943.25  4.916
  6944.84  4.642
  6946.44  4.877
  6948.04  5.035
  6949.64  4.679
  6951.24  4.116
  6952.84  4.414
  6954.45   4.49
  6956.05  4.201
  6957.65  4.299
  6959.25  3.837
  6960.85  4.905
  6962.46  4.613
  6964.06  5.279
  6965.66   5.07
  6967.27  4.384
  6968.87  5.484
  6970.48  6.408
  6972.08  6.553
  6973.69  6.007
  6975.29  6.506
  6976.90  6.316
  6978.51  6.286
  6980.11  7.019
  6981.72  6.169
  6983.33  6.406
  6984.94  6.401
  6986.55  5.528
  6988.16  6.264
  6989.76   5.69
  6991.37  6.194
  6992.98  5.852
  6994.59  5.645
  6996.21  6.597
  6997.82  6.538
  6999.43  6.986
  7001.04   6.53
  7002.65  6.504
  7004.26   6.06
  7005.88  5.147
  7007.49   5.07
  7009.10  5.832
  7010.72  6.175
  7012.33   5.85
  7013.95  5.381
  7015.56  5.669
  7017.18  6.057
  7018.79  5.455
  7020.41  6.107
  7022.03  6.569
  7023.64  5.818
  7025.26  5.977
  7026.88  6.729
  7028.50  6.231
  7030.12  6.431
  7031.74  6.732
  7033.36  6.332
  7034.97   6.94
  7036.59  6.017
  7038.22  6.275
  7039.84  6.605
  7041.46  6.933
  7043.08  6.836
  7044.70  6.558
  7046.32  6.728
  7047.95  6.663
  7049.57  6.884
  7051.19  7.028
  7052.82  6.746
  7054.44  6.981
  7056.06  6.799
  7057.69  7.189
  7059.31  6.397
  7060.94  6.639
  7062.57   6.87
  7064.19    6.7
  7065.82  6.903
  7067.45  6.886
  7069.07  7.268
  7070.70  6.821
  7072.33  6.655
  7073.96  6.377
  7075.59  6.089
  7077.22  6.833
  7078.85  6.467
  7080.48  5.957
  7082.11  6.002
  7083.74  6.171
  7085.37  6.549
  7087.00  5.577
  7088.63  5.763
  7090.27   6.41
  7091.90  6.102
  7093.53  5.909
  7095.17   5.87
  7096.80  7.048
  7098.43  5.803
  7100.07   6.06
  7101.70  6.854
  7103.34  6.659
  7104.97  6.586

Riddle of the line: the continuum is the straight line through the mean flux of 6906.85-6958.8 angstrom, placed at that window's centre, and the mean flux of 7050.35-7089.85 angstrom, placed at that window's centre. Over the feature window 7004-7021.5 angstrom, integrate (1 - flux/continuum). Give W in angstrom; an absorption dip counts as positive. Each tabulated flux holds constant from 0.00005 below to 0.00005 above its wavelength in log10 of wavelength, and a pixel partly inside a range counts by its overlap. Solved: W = 1.08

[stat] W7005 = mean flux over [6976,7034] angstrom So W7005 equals 6.13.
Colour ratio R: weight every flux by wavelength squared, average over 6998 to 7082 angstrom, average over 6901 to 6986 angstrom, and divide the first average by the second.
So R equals 1.2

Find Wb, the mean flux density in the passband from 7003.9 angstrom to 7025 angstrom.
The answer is 5.78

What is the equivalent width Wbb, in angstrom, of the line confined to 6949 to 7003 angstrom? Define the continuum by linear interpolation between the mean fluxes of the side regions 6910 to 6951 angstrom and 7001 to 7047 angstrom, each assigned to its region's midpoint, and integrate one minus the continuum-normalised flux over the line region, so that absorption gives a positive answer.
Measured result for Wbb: 2.3 angstrom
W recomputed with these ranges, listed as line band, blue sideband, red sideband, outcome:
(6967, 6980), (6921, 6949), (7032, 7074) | -0.41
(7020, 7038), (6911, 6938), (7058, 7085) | 0.07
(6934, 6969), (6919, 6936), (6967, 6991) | 7.00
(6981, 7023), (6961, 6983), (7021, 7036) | 0.76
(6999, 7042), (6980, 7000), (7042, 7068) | 2.25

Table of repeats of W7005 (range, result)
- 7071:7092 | 6.24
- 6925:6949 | 5.39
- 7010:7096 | 6.41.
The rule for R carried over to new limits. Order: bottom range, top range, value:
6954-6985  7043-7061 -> 1.26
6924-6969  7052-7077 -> 1.38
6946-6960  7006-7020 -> 1.30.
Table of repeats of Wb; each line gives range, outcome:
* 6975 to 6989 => 6.31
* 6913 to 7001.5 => 5.63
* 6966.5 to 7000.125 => 6.15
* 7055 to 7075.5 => 6.77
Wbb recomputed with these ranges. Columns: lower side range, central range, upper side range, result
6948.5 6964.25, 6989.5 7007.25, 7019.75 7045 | -1.9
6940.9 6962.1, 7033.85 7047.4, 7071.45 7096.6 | -2.2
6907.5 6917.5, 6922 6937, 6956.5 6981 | -0.1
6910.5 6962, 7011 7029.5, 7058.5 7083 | 0.4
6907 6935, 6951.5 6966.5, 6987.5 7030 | 3.6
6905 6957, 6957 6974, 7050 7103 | 1.7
